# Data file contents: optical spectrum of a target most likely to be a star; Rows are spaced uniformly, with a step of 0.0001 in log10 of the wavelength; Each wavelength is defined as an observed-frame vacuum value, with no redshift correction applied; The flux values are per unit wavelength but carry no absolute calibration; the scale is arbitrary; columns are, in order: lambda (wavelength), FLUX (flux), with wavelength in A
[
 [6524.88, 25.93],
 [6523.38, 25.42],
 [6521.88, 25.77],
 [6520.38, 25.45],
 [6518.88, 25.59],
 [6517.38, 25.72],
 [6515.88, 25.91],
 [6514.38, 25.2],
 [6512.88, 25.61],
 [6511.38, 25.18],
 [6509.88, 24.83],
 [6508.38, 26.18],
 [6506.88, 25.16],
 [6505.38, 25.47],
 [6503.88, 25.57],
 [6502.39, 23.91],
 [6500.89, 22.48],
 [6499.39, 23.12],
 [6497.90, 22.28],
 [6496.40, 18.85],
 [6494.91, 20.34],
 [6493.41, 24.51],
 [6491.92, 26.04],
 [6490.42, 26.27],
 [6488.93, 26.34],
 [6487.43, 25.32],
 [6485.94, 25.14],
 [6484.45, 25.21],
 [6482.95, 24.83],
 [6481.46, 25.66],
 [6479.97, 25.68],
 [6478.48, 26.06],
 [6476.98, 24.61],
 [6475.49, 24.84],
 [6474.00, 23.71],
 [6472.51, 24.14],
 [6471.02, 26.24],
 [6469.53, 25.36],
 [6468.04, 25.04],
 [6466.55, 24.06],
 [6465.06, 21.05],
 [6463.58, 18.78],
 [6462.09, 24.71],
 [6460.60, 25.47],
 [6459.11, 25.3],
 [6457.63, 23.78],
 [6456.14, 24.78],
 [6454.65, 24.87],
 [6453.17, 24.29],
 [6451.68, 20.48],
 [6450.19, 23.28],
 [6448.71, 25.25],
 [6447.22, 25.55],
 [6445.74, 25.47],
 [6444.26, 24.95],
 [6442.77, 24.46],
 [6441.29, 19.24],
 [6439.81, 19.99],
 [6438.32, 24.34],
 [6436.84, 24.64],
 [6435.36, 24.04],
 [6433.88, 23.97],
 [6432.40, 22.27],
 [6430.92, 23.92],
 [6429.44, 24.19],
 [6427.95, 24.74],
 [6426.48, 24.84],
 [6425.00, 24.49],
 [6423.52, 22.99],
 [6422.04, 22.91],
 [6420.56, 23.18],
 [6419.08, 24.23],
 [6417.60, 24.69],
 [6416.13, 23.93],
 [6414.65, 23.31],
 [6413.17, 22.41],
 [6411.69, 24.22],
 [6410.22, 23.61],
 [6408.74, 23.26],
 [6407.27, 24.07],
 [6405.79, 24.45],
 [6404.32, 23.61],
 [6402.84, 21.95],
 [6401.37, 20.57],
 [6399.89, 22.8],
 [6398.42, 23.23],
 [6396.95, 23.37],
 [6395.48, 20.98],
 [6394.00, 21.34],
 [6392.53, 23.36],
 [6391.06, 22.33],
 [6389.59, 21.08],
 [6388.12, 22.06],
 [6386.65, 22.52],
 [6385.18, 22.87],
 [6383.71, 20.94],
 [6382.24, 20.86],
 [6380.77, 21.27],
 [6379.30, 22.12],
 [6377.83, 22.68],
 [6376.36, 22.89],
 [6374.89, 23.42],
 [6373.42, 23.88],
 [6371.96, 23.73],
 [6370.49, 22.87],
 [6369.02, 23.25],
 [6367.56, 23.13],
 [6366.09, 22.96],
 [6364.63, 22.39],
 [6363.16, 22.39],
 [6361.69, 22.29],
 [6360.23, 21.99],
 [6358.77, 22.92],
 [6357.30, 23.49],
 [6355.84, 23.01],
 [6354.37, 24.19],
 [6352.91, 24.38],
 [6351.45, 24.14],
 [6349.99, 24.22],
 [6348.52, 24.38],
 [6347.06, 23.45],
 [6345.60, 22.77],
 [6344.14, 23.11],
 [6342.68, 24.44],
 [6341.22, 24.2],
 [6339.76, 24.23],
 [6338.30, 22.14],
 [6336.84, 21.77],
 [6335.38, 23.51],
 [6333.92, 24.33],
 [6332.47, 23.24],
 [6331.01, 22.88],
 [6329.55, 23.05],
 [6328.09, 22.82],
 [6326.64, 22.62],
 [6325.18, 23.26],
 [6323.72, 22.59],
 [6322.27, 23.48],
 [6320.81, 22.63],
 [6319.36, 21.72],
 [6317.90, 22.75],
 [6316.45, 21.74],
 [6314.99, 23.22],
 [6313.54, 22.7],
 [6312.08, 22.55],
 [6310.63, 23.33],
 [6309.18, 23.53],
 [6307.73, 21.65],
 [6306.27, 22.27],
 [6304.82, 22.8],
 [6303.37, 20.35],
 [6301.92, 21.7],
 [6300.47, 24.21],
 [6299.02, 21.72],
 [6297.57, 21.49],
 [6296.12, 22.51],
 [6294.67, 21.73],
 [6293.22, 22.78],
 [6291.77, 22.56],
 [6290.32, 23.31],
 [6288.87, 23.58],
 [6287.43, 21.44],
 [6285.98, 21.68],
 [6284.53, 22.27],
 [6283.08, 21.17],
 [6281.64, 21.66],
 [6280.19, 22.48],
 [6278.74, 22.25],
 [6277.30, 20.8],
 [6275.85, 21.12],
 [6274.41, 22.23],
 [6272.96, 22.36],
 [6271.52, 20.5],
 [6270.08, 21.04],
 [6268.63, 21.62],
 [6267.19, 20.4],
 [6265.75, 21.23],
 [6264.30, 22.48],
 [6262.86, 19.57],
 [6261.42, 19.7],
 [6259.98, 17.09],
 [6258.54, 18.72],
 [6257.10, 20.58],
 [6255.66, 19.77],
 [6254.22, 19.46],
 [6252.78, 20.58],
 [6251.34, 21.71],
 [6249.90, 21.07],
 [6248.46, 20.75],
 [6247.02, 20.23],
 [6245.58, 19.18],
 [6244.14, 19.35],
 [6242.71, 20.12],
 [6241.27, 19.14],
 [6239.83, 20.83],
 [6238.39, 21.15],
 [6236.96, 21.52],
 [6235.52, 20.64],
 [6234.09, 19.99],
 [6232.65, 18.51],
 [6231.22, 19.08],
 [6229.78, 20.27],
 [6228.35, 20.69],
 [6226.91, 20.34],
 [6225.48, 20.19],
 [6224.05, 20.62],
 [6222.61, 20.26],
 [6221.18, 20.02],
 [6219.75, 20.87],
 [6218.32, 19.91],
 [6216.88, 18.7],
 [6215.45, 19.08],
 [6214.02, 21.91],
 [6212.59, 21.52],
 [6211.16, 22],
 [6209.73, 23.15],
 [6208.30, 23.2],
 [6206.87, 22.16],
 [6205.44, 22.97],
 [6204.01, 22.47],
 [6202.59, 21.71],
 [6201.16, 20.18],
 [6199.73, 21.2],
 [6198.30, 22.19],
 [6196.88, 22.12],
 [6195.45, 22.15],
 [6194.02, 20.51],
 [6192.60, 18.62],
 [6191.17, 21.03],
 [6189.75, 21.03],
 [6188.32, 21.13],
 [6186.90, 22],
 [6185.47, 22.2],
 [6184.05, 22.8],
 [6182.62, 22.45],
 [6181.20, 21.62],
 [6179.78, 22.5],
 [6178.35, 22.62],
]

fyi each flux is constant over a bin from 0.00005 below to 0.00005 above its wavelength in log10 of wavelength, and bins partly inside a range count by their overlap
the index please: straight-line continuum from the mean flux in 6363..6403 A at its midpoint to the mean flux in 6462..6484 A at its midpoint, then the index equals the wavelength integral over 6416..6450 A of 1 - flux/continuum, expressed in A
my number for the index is -0.5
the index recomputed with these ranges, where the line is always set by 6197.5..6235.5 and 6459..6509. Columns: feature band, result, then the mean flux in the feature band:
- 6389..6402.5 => 0.6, 22.1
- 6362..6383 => 0.2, 22.7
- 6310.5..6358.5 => -1.7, 23.2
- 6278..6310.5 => -0.5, 22.3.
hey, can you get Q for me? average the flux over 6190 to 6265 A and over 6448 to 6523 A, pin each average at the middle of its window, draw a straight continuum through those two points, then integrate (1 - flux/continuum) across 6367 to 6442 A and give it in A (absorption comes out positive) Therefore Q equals 0.97 A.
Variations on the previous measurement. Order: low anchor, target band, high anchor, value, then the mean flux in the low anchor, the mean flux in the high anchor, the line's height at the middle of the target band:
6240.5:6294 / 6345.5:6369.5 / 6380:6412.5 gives -1.34 A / 21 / 22.5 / 22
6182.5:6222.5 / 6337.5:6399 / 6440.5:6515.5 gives 0.65 A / 21.4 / 24.3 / 23.1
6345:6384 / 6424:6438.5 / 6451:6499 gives -0.25 A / 23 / 24.2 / 23.7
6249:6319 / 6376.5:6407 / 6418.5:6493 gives 1.30 A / 21.6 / 24.2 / 23.3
